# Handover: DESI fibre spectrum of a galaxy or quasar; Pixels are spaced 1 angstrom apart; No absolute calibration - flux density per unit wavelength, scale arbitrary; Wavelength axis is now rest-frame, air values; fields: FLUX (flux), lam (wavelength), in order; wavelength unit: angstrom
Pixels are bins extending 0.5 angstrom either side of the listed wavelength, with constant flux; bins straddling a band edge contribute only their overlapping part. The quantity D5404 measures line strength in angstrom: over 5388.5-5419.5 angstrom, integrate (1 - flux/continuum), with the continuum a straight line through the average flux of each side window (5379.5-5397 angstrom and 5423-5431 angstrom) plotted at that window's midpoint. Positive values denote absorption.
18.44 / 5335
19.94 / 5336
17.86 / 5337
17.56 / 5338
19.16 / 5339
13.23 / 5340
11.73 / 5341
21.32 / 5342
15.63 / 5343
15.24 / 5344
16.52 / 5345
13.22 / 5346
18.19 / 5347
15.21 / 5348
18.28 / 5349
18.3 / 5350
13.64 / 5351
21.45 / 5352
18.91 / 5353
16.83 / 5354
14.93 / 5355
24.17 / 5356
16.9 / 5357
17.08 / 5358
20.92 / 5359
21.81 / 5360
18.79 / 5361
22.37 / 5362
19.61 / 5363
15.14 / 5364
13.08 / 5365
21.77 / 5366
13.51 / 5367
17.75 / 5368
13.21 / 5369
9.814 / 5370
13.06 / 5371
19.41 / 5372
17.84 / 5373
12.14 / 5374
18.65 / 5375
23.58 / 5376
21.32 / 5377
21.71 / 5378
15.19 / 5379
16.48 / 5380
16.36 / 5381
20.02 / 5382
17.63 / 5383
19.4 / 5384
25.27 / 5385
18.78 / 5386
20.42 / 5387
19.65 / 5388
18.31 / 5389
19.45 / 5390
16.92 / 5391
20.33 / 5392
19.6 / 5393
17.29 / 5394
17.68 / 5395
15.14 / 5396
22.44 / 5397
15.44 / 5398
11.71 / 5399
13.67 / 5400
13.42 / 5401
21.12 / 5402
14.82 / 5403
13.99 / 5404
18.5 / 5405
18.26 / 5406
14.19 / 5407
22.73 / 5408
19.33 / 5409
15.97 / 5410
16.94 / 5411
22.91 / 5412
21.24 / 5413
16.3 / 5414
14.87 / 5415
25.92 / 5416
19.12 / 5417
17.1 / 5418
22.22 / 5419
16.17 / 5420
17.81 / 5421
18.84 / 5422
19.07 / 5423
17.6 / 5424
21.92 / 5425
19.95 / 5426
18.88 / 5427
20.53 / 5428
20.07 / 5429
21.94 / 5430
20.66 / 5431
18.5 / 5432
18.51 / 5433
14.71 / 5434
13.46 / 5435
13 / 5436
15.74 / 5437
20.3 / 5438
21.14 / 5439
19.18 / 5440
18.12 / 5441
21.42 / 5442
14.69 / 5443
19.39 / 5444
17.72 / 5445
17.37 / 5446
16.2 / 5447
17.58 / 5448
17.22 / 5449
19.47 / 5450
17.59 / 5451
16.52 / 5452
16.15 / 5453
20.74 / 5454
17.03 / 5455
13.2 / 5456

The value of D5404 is 2.2 angstrom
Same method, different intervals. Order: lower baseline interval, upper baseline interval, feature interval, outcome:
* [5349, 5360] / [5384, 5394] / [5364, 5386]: 2.0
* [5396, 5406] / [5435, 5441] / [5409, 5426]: -2.3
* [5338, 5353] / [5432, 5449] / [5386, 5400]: -0.7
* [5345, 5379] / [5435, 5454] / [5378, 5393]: -1.2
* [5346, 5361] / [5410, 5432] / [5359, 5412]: 2.7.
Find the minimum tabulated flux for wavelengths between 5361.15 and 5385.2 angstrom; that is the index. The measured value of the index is 9.814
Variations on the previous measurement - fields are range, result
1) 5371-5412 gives 11.71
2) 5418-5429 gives 16.17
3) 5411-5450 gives 13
